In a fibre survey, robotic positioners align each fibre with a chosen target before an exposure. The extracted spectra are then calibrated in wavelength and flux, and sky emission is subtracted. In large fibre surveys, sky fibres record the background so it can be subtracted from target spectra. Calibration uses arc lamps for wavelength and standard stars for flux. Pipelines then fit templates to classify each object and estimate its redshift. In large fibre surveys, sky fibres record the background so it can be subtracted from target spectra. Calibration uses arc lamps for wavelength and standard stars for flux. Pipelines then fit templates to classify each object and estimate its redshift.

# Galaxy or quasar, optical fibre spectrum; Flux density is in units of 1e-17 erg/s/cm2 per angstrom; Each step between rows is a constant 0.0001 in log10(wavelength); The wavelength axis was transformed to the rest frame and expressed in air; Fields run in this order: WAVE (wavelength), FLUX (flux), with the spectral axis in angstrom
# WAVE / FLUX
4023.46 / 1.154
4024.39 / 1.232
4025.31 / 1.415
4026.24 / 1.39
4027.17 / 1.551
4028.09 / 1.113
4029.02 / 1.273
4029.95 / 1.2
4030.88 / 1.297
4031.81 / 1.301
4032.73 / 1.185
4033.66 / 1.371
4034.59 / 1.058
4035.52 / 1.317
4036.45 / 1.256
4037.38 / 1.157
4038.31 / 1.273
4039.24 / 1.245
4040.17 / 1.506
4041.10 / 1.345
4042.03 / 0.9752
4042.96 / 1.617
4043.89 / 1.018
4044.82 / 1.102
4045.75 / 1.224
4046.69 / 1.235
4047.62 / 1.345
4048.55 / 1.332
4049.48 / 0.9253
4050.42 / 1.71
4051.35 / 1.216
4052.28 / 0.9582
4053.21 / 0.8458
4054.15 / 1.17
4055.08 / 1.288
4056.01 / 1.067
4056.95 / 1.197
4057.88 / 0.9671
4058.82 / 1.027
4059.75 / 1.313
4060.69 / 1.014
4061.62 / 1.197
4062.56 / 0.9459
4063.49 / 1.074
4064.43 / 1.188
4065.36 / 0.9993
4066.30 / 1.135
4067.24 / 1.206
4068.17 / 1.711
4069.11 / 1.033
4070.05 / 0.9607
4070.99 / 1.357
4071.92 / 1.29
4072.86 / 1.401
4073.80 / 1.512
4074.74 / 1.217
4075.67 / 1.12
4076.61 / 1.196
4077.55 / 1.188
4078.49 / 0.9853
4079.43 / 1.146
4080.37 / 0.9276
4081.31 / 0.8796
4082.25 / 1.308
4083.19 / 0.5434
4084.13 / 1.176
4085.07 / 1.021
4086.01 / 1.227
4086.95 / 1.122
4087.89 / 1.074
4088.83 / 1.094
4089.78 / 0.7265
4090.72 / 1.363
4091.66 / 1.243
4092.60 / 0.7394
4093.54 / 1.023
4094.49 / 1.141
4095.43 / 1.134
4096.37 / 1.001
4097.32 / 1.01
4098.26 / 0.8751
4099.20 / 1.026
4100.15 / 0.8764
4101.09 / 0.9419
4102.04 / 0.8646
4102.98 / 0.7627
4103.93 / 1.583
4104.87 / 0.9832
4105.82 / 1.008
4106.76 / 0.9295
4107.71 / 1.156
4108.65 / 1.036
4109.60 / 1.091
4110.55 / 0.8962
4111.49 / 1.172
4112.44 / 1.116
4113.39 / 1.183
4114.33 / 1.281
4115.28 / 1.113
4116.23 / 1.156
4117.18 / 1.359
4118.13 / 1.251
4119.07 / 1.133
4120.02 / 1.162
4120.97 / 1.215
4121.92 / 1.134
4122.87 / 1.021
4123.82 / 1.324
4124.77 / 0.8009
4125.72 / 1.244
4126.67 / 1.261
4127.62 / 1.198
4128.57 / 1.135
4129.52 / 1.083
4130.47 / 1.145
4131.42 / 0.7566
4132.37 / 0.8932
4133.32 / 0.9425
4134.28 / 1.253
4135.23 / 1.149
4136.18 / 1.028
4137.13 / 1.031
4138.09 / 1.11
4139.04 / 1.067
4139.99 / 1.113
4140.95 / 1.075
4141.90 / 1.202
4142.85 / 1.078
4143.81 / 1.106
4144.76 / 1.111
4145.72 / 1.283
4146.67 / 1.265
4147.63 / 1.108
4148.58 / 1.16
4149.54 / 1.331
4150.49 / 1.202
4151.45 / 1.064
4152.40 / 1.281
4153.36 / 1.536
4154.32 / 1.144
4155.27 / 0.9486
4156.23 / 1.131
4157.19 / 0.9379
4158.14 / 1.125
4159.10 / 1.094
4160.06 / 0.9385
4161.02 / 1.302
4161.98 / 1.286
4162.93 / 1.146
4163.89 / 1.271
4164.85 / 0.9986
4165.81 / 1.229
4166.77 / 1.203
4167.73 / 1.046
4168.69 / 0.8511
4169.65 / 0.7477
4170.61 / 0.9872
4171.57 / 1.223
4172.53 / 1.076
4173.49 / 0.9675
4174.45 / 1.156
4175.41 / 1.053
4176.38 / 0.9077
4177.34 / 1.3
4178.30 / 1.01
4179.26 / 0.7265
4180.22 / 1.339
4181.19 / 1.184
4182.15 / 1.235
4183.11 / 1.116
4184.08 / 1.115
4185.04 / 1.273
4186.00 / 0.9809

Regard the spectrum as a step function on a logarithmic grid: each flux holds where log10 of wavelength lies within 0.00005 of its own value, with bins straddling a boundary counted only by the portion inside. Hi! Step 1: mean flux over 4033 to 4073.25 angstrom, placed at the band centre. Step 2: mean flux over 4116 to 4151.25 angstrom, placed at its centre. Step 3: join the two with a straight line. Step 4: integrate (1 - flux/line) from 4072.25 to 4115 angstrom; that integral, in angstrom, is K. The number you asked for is 3.3 angstrom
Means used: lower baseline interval 1.2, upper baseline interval 1.13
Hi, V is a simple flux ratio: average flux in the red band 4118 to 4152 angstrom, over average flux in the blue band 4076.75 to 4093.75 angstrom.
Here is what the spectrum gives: 1.1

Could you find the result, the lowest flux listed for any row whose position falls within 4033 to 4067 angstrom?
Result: 0.8458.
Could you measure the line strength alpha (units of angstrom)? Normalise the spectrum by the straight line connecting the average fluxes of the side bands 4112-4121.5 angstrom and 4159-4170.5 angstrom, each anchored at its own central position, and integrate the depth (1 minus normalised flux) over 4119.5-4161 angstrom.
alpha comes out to 0.7 angstrom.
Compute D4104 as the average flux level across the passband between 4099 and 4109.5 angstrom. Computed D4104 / 1.02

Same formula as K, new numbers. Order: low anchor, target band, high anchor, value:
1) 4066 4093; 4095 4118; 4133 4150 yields 1.4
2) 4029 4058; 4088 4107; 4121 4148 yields 2.2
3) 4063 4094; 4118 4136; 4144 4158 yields 0.8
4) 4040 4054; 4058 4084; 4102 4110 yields 0.2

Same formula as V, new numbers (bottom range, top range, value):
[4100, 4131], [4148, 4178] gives 1.00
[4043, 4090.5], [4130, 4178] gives 0.97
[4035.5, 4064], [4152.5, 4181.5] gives 0.92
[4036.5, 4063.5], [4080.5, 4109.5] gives 0.87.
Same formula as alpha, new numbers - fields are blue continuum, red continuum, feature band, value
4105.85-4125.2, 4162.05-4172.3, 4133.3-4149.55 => -0.47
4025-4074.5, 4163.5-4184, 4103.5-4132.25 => 0.38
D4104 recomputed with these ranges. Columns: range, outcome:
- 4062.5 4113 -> 1.09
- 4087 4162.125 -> 1.1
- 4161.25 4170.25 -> 1.09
